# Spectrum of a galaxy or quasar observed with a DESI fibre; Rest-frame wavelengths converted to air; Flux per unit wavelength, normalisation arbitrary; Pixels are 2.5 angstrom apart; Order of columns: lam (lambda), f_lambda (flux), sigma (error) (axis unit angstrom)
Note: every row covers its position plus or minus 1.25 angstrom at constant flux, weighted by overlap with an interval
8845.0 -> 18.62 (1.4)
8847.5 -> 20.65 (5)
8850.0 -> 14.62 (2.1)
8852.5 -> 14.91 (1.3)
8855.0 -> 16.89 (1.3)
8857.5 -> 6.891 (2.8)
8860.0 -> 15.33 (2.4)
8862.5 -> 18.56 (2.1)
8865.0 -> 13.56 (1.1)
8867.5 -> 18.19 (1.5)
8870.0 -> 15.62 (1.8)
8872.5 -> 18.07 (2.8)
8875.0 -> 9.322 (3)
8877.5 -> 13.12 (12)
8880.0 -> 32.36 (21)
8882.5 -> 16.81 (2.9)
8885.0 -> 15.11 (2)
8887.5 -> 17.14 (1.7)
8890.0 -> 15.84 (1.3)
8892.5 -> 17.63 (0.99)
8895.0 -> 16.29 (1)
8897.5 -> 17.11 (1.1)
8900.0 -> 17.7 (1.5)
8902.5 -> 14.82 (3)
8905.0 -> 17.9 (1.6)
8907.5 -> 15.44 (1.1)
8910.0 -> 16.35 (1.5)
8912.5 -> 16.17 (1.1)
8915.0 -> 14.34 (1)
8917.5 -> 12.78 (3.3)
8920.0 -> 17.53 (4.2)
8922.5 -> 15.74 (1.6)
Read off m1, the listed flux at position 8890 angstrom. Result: 15.84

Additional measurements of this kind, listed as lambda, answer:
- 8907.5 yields 15.44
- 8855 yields 16.89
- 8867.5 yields 18.19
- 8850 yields 14.62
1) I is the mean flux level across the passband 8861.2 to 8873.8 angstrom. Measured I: 16.8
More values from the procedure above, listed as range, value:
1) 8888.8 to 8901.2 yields 16.9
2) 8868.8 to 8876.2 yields 14.4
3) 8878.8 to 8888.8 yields 20.3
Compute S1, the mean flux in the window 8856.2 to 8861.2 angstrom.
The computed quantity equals 11.1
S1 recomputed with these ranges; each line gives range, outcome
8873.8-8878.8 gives 11.5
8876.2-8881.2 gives 22.5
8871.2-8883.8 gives 17.9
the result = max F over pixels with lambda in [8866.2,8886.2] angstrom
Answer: 32.36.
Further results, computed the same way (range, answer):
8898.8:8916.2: 17.9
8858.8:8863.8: 18.56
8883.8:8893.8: 17.63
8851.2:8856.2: 16.89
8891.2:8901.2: 17.7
